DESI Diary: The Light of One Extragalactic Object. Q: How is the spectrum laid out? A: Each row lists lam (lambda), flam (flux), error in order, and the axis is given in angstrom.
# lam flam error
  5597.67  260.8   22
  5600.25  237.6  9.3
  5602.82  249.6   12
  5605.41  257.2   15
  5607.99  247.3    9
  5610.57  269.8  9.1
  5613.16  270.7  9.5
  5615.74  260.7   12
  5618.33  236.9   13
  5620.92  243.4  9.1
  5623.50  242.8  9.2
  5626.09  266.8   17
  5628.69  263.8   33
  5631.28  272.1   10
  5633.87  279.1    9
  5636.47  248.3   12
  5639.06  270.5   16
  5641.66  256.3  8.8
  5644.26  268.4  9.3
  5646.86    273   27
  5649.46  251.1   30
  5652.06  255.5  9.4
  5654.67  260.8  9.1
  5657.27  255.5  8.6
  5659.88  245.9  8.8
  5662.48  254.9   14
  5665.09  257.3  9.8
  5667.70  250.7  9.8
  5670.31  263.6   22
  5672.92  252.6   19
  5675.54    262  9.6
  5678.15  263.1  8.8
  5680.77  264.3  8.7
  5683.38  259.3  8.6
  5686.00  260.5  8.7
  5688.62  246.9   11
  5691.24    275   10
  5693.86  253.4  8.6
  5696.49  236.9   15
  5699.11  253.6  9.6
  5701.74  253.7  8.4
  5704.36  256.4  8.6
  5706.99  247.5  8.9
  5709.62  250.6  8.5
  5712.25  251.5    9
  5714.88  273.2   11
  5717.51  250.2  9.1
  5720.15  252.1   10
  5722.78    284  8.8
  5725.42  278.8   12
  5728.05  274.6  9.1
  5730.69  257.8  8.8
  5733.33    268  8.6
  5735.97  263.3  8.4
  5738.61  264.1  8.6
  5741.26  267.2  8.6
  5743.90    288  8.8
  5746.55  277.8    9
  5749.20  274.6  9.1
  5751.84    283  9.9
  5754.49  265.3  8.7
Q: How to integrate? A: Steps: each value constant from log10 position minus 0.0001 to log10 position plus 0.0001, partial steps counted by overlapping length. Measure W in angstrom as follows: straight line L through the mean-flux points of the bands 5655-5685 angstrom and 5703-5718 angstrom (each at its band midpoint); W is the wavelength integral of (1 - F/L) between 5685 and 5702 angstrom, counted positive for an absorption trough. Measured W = 0.1 angstrom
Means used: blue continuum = 257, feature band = 254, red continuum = 255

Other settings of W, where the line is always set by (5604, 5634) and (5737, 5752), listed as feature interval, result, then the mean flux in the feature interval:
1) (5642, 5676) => 0.78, 258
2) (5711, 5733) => 0.53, 265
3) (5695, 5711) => 1.17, 250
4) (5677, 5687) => 0.18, 262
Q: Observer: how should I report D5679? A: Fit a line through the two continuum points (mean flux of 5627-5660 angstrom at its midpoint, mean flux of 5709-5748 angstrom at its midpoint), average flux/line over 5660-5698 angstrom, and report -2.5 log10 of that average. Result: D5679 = 0.03 mag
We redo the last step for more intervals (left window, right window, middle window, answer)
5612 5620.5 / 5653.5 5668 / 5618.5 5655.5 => -0.024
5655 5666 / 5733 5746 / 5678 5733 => 0.018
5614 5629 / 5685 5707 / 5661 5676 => -0.013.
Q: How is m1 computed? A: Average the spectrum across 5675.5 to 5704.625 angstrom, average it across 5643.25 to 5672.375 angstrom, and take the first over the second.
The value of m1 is 1.00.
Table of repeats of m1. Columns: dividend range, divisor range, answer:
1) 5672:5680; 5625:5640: 0.97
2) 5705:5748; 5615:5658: 1.02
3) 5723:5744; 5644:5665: 1.05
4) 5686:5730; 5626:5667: 0.99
